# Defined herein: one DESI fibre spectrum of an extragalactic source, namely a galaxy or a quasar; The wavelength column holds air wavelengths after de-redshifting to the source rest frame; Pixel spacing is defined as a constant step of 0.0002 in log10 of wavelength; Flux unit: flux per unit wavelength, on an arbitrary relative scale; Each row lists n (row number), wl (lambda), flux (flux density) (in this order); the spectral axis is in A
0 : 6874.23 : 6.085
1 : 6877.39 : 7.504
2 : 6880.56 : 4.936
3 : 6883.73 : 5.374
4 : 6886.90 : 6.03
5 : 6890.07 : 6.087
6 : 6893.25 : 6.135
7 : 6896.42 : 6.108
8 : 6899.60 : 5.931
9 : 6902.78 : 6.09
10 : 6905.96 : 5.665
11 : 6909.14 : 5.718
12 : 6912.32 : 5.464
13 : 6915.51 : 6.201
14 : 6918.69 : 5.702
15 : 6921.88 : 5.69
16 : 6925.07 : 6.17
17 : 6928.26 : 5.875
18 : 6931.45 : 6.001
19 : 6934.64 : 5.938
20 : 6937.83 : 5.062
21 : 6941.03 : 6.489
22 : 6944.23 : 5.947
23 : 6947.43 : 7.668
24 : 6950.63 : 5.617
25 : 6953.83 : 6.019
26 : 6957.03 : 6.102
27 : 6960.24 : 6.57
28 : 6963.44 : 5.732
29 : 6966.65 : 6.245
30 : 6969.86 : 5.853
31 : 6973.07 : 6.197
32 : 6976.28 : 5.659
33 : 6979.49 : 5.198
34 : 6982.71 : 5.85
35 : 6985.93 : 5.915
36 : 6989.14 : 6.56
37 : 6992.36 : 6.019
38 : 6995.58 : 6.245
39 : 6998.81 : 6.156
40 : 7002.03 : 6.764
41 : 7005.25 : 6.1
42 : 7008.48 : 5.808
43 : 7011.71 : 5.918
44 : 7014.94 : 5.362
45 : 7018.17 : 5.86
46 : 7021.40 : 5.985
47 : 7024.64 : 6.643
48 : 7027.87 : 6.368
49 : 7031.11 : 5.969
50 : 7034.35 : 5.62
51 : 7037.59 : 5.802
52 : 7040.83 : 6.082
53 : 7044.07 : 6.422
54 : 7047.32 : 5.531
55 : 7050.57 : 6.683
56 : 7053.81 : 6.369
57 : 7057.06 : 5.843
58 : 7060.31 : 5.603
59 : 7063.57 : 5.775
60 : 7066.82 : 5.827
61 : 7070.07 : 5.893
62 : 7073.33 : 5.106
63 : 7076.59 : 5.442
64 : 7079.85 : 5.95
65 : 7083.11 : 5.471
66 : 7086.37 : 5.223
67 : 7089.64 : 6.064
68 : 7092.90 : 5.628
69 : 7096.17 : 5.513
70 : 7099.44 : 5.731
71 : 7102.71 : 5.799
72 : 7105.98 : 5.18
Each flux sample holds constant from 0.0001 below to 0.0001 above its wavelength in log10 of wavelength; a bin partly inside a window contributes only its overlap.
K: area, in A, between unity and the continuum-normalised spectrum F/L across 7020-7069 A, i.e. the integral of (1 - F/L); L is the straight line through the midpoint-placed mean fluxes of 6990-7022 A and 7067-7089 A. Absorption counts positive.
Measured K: -2.1 A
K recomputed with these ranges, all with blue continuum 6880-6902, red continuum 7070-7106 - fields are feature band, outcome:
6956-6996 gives -1.85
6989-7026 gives -2.61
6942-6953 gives -1.17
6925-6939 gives 0.01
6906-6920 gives 0.14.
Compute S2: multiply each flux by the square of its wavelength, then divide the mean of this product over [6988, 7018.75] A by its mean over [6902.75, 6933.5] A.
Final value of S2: 1.07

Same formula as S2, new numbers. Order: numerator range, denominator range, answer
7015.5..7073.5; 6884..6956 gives 1.04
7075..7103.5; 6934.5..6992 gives 0.97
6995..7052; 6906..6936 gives 1.07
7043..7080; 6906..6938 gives 1.05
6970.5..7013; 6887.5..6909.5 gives 1.04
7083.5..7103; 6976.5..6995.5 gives 0.98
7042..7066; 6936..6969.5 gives 1.01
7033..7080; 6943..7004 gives 0.98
